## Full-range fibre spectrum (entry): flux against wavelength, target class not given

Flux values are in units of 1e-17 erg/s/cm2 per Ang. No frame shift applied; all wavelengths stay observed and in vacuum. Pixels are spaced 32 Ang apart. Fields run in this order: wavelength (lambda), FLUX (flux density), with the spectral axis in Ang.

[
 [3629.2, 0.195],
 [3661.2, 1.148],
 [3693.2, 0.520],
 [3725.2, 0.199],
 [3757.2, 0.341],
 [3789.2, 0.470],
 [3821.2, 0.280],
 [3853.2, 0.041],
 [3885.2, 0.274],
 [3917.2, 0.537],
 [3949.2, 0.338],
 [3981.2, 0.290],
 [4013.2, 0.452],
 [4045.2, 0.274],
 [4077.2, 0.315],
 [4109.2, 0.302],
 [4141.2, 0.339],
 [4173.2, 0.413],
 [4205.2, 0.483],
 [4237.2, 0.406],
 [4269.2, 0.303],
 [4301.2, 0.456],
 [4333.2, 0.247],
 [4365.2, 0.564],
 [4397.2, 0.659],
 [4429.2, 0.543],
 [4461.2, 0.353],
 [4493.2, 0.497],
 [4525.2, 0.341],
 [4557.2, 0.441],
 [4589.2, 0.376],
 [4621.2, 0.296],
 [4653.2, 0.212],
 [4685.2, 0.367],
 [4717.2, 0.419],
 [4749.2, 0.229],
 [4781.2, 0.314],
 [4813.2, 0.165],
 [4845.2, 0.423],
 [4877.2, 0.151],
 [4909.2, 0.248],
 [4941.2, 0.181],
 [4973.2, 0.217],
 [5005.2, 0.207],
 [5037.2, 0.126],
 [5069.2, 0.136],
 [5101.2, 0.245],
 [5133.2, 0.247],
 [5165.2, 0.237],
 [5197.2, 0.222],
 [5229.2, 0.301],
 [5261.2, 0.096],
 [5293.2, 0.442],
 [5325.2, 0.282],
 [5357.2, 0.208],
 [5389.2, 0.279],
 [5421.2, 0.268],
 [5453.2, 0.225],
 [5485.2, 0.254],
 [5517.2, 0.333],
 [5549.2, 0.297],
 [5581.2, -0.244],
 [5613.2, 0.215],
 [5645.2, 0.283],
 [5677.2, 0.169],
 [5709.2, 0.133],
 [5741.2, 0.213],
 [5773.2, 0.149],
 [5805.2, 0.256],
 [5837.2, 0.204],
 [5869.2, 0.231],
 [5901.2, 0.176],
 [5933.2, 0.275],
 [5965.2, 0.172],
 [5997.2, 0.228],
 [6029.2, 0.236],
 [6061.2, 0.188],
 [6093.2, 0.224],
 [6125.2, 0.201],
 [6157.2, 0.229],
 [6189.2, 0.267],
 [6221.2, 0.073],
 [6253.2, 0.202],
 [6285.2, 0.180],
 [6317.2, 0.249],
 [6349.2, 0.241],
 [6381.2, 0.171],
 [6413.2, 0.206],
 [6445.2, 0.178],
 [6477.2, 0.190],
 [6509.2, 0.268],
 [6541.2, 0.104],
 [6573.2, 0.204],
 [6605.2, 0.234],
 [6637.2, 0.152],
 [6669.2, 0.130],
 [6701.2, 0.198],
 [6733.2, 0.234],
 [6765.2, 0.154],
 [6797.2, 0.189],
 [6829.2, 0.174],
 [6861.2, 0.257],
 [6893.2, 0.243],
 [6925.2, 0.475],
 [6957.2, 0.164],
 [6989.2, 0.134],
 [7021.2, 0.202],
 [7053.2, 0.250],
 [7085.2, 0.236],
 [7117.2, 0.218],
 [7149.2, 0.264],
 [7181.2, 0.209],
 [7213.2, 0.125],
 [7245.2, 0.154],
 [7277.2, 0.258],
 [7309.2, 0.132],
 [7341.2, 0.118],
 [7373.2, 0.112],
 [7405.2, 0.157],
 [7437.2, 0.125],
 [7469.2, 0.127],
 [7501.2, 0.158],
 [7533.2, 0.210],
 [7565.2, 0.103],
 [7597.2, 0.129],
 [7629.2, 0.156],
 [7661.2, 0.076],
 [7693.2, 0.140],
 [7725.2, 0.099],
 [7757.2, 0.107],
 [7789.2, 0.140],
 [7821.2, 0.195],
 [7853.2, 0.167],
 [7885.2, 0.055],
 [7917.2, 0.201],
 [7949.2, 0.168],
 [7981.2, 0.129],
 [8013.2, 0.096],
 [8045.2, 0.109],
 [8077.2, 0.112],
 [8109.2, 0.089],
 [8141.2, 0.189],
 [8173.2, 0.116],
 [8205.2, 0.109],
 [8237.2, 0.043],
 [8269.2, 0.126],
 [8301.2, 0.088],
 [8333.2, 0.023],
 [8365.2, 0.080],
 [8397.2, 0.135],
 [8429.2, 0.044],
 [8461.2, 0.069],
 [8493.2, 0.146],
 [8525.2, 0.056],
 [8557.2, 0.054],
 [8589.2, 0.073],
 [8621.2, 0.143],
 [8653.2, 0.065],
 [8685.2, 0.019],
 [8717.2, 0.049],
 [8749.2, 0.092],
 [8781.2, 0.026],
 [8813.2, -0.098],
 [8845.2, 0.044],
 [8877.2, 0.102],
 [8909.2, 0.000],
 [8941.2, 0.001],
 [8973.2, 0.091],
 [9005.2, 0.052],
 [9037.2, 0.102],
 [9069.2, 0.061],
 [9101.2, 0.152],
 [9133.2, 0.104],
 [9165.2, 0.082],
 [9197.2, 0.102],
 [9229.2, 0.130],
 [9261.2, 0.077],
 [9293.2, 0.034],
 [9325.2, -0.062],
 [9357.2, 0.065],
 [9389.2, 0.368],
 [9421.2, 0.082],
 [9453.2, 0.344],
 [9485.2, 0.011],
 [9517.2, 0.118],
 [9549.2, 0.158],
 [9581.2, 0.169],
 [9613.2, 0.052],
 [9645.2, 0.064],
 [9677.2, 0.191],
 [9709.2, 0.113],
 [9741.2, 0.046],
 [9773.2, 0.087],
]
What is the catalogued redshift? 0.054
